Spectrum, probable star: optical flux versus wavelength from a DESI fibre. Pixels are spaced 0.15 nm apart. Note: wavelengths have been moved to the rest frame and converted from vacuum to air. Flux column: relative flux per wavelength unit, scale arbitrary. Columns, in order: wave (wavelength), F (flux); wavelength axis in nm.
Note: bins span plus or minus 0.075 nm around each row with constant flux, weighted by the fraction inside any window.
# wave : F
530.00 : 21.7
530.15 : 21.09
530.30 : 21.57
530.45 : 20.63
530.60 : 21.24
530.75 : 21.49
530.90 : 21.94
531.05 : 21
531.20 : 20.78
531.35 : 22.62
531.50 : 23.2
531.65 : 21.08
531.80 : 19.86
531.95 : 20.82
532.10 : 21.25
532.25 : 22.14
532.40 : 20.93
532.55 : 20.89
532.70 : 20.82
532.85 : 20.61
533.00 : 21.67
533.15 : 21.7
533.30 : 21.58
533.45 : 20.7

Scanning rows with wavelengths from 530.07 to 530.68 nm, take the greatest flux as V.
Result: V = 21.57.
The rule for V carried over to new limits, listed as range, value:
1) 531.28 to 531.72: 23.2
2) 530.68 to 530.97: 21.94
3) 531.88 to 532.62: 22.14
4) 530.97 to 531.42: 22.62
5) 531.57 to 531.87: 21.08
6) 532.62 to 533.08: 21.67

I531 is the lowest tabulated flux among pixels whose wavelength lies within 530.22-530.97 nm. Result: 20.63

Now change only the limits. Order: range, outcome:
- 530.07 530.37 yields 21.09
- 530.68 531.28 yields 20.78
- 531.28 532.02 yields 19.86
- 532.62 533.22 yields 20.61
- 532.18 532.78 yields 20.82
